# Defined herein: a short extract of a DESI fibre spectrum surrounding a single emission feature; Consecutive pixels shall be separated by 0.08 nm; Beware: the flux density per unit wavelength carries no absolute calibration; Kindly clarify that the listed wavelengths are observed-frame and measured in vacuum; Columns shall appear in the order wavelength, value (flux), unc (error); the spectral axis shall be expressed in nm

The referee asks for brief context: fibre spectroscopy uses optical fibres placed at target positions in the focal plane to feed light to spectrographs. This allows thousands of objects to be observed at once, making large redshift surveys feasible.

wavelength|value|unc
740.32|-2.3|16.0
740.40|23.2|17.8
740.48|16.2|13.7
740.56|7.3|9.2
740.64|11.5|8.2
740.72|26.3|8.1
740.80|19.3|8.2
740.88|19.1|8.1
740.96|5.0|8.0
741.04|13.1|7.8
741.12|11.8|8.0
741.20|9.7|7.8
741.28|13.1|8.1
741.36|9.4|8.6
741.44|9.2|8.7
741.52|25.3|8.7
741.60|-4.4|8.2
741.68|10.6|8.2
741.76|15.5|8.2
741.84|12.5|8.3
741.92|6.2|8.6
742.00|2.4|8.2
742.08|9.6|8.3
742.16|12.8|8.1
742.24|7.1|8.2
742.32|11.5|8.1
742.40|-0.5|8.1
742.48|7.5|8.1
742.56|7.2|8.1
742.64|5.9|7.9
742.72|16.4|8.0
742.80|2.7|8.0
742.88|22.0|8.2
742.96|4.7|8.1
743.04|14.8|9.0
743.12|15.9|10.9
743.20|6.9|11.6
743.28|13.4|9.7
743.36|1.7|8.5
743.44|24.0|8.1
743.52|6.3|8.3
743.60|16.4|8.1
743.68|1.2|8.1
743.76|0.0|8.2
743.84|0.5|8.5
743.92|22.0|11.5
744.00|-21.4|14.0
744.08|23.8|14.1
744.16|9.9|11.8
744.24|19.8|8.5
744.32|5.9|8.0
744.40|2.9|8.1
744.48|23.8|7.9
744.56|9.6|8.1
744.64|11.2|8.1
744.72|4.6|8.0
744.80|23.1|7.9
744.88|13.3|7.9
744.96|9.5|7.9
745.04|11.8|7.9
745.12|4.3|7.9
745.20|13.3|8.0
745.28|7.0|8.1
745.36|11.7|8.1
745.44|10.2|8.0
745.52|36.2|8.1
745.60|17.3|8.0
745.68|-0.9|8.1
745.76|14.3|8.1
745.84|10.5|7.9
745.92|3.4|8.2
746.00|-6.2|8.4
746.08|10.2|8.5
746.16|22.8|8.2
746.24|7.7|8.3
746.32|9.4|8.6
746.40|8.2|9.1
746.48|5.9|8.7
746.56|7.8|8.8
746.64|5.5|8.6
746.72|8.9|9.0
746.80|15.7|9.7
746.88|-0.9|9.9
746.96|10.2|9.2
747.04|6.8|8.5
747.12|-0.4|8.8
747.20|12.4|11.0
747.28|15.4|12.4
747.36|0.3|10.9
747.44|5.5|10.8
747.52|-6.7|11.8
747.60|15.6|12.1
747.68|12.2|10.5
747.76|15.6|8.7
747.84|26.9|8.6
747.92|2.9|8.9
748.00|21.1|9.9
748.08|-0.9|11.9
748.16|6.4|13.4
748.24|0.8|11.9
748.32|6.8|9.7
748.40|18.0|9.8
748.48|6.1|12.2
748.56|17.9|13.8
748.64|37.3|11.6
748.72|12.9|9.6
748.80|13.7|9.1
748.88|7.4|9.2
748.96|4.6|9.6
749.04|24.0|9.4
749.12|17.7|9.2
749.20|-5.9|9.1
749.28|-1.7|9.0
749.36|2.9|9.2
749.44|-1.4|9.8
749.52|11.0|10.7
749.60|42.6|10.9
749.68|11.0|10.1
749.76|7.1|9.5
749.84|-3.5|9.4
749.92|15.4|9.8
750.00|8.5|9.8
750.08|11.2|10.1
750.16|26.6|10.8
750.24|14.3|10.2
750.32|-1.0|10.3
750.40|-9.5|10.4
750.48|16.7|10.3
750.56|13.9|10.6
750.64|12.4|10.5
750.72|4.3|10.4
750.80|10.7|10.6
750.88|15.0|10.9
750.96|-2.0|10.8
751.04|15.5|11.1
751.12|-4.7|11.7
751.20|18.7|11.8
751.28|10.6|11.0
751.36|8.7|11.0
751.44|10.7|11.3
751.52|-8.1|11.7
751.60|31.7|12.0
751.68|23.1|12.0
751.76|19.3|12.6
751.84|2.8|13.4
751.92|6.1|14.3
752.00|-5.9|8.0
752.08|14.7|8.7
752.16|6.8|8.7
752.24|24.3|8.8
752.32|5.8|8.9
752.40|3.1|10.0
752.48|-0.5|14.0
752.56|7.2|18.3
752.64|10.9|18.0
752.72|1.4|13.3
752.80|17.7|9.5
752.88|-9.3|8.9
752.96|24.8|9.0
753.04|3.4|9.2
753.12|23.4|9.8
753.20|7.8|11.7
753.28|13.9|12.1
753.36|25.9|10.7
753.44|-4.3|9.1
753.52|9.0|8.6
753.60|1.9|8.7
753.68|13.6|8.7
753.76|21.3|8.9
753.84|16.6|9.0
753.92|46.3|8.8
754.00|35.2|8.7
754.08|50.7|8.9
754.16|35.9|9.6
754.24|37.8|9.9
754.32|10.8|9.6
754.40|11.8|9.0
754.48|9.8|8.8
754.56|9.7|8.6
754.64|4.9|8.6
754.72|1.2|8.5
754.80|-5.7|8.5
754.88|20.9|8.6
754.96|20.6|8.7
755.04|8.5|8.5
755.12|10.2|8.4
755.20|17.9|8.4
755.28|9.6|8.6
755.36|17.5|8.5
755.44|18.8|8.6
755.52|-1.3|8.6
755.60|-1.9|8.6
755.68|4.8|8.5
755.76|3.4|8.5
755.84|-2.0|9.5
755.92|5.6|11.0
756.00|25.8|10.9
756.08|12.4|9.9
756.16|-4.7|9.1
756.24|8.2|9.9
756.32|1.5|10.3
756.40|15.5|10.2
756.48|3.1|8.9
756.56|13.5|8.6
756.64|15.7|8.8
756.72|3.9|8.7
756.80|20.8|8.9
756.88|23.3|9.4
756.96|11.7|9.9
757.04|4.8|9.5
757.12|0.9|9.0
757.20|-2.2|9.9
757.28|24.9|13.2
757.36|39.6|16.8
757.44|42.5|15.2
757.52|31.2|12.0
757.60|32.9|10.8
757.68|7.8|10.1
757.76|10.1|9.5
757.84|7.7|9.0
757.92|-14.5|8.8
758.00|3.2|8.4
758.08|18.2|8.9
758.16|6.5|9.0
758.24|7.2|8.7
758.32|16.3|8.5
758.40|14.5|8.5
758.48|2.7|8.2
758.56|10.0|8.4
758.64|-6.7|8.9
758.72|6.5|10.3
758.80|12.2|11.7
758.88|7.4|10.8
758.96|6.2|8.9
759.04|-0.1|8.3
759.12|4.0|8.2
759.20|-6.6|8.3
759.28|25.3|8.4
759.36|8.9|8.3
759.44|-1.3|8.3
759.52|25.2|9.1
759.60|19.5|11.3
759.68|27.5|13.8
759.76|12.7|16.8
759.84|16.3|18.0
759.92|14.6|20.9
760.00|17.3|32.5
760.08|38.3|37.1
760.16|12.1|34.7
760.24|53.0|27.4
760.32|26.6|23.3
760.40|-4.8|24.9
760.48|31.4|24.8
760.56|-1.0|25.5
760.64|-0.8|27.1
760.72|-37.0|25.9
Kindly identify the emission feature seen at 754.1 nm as H-gamma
